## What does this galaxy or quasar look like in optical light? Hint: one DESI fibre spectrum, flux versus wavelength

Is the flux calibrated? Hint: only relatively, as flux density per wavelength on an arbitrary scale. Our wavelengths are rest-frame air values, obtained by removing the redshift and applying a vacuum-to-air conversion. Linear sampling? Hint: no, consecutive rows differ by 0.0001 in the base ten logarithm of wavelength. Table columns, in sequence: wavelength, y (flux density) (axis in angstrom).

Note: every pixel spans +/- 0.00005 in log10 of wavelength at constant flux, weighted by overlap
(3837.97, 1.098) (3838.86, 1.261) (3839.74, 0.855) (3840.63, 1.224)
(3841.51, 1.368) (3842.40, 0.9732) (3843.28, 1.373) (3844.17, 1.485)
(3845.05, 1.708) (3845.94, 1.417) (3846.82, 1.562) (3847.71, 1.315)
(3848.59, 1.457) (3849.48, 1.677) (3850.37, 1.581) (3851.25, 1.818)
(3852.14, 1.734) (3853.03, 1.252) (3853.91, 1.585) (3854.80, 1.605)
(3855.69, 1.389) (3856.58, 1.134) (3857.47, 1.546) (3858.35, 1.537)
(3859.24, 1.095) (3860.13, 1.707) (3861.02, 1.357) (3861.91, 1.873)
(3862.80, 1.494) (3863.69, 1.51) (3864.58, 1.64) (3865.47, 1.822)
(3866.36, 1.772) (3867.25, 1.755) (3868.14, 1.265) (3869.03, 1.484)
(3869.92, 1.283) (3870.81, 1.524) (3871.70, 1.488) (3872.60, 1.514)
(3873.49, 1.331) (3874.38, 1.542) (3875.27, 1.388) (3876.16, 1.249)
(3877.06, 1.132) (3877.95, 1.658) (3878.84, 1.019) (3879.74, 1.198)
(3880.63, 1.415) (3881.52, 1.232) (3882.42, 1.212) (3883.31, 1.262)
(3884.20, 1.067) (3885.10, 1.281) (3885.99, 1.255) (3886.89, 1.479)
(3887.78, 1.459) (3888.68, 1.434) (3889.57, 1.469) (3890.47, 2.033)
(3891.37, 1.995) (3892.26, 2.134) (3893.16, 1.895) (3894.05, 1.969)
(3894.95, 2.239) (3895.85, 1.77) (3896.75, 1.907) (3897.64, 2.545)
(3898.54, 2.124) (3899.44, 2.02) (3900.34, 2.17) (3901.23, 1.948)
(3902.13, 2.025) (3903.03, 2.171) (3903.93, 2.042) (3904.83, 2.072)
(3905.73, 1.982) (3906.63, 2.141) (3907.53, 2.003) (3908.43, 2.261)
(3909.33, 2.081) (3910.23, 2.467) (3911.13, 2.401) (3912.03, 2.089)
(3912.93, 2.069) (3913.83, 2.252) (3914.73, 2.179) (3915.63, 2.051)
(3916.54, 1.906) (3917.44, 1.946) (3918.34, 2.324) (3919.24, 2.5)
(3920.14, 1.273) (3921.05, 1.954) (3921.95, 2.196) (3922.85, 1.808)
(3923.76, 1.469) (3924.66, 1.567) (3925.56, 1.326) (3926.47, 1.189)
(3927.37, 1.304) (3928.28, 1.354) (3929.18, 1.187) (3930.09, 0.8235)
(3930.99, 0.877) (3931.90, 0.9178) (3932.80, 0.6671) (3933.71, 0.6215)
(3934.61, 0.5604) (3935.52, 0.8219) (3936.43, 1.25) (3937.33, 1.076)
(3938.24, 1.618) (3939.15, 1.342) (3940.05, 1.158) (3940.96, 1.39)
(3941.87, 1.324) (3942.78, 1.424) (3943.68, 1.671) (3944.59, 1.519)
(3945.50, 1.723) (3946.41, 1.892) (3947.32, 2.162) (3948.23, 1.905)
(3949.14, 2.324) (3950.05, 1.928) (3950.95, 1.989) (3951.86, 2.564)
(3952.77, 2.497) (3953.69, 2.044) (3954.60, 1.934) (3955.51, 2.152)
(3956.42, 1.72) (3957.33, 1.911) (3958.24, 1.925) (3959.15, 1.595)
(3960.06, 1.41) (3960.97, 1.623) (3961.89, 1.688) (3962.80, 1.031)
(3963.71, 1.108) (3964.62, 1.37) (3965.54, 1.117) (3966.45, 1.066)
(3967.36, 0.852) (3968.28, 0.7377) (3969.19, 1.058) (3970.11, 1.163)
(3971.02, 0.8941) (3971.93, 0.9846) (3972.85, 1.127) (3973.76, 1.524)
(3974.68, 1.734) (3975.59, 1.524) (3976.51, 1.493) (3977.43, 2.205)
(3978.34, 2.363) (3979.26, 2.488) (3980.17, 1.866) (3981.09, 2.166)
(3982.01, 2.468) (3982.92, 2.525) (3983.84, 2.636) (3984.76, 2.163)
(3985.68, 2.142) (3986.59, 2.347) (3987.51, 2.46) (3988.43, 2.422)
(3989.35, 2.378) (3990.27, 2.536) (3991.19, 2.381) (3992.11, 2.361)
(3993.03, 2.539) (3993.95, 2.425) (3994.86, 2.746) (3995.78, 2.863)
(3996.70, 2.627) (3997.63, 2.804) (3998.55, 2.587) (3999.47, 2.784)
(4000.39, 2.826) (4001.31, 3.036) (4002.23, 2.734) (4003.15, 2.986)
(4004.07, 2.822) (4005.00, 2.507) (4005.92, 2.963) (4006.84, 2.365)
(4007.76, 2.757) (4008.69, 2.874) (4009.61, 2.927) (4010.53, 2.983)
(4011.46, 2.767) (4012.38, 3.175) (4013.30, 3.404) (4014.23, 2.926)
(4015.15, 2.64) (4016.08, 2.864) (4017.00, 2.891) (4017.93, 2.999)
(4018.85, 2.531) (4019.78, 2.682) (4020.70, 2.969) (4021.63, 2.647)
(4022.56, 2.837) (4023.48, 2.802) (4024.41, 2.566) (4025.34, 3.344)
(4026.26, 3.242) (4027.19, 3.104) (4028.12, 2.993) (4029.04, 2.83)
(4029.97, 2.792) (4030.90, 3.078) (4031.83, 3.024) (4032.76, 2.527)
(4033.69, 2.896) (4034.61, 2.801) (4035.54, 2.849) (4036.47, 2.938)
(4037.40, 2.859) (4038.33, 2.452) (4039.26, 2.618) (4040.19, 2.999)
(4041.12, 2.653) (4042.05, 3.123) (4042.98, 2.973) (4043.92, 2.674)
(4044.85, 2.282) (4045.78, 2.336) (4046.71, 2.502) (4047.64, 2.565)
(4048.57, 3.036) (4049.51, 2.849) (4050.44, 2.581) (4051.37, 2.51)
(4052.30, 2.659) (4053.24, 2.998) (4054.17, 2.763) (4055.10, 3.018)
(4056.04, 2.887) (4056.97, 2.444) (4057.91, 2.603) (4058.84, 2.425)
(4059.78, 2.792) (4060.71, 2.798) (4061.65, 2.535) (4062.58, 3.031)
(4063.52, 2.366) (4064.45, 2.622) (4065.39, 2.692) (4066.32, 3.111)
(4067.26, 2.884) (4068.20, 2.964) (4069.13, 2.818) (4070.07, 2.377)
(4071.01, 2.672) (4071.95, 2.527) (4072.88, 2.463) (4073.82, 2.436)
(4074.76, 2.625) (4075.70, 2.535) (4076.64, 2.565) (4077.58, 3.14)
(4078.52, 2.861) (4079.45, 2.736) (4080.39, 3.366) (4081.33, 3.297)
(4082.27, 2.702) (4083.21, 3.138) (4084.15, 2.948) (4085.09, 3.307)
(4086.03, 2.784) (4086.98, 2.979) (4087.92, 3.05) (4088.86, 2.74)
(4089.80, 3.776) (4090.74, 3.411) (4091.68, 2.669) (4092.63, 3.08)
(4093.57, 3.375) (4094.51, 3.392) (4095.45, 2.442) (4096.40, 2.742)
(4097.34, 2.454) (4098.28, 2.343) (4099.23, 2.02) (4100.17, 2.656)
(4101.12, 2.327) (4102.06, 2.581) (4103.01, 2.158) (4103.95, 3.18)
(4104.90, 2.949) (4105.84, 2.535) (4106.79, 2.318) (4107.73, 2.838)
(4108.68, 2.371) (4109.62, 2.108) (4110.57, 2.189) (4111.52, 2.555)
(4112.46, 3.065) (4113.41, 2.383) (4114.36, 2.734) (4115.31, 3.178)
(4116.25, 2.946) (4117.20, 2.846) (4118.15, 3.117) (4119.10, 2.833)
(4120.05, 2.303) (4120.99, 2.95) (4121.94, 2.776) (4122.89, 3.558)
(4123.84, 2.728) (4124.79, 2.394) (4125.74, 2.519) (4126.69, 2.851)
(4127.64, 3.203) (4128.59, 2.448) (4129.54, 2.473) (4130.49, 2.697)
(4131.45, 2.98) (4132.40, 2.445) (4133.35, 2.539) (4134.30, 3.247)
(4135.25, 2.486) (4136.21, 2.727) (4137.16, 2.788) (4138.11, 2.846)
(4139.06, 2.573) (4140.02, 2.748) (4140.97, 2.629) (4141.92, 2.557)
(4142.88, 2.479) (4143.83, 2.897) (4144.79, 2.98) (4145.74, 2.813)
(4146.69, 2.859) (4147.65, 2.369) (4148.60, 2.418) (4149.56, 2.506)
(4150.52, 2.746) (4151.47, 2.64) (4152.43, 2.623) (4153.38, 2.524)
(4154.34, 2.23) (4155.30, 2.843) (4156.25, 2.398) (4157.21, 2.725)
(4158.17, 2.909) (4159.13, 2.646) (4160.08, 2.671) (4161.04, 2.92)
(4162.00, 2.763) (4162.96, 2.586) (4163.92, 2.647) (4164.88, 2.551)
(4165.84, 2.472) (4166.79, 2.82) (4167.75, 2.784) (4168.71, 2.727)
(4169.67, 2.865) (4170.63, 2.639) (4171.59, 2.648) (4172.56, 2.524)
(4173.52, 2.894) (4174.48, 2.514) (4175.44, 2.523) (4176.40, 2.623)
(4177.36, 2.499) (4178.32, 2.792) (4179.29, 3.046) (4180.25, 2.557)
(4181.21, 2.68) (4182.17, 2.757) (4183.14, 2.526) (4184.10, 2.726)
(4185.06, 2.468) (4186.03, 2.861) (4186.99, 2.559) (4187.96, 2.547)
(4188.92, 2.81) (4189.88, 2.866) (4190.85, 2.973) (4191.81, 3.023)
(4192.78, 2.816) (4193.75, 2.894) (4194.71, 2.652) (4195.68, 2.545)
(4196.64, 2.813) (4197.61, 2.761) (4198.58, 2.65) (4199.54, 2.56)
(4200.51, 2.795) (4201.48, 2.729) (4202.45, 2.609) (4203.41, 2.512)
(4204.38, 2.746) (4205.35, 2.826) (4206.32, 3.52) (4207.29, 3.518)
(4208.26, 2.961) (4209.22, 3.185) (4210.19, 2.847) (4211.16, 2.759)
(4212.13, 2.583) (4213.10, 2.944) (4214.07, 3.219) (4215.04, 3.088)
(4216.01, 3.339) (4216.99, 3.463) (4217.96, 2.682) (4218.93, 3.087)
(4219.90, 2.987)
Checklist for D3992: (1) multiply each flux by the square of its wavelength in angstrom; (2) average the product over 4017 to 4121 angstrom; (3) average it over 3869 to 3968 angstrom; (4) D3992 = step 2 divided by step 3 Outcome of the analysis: 1.82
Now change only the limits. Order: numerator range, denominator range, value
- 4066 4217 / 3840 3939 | 1.96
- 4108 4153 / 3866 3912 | 1.77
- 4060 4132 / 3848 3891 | 2.13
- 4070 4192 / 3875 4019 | 1.55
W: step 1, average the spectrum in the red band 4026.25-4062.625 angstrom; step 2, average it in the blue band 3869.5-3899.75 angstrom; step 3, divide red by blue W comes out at 1.8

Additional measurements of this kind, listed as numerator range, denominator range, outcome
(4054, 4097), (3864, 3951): 1.73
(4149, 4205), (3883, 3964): 1.56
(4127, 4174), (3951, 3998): 1.40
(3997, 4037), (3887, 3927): 1.45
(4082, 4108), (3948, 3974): 1.81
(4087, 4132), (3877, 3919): 1.48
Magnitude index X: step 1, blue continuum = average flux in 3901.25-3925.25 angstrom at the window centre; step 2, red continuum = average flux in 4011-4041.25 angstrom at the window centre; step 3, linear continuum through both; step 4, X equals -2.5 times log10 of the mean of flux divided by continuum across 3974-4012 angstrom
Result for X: 0.06 mag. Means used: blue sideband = 2.04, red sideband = 2.87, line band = 2.5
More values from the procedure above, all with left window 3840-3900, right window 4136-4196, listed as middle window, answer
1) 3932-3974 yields 0.26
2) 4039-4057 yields -0.22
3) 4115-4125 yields -0.15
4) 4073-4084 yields -0.21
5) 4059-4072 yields -0.19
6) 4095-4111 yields -0.02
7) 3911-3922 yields -0.21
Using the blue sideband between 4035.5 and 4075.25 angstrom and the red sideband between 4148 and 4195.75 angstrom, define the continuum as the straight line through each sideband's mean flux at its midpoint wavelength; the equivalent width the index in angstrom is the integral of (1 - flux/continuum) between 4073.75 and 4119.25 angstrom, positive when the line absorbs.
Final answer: -1.7 angstrom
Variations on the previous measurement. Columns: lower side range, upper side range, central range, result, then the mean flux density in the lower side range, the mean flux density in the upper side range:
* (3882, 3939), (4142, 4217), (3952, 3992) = 3.06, 1.7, 2.75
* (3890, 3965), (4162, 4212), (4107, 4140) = -2.86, 1.76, 2.75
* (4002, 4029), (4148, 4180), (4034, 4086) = 0.90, 2.87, 2.66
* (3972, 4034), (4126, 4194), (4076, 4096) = -2.87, 2.6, 2.69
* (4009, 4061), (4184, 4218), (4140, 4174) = 2.16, 2.81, 2.86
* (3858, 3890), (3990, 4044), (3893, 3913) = -4.74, 1.42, 2.81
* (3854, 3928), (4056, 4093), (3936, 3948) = 3.05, 1.71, 2.83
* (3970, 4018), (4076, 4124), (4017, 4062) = -3.12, 2.44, 2.81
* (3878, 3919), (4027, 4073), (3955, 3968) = 4.48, 1.87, 2.75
